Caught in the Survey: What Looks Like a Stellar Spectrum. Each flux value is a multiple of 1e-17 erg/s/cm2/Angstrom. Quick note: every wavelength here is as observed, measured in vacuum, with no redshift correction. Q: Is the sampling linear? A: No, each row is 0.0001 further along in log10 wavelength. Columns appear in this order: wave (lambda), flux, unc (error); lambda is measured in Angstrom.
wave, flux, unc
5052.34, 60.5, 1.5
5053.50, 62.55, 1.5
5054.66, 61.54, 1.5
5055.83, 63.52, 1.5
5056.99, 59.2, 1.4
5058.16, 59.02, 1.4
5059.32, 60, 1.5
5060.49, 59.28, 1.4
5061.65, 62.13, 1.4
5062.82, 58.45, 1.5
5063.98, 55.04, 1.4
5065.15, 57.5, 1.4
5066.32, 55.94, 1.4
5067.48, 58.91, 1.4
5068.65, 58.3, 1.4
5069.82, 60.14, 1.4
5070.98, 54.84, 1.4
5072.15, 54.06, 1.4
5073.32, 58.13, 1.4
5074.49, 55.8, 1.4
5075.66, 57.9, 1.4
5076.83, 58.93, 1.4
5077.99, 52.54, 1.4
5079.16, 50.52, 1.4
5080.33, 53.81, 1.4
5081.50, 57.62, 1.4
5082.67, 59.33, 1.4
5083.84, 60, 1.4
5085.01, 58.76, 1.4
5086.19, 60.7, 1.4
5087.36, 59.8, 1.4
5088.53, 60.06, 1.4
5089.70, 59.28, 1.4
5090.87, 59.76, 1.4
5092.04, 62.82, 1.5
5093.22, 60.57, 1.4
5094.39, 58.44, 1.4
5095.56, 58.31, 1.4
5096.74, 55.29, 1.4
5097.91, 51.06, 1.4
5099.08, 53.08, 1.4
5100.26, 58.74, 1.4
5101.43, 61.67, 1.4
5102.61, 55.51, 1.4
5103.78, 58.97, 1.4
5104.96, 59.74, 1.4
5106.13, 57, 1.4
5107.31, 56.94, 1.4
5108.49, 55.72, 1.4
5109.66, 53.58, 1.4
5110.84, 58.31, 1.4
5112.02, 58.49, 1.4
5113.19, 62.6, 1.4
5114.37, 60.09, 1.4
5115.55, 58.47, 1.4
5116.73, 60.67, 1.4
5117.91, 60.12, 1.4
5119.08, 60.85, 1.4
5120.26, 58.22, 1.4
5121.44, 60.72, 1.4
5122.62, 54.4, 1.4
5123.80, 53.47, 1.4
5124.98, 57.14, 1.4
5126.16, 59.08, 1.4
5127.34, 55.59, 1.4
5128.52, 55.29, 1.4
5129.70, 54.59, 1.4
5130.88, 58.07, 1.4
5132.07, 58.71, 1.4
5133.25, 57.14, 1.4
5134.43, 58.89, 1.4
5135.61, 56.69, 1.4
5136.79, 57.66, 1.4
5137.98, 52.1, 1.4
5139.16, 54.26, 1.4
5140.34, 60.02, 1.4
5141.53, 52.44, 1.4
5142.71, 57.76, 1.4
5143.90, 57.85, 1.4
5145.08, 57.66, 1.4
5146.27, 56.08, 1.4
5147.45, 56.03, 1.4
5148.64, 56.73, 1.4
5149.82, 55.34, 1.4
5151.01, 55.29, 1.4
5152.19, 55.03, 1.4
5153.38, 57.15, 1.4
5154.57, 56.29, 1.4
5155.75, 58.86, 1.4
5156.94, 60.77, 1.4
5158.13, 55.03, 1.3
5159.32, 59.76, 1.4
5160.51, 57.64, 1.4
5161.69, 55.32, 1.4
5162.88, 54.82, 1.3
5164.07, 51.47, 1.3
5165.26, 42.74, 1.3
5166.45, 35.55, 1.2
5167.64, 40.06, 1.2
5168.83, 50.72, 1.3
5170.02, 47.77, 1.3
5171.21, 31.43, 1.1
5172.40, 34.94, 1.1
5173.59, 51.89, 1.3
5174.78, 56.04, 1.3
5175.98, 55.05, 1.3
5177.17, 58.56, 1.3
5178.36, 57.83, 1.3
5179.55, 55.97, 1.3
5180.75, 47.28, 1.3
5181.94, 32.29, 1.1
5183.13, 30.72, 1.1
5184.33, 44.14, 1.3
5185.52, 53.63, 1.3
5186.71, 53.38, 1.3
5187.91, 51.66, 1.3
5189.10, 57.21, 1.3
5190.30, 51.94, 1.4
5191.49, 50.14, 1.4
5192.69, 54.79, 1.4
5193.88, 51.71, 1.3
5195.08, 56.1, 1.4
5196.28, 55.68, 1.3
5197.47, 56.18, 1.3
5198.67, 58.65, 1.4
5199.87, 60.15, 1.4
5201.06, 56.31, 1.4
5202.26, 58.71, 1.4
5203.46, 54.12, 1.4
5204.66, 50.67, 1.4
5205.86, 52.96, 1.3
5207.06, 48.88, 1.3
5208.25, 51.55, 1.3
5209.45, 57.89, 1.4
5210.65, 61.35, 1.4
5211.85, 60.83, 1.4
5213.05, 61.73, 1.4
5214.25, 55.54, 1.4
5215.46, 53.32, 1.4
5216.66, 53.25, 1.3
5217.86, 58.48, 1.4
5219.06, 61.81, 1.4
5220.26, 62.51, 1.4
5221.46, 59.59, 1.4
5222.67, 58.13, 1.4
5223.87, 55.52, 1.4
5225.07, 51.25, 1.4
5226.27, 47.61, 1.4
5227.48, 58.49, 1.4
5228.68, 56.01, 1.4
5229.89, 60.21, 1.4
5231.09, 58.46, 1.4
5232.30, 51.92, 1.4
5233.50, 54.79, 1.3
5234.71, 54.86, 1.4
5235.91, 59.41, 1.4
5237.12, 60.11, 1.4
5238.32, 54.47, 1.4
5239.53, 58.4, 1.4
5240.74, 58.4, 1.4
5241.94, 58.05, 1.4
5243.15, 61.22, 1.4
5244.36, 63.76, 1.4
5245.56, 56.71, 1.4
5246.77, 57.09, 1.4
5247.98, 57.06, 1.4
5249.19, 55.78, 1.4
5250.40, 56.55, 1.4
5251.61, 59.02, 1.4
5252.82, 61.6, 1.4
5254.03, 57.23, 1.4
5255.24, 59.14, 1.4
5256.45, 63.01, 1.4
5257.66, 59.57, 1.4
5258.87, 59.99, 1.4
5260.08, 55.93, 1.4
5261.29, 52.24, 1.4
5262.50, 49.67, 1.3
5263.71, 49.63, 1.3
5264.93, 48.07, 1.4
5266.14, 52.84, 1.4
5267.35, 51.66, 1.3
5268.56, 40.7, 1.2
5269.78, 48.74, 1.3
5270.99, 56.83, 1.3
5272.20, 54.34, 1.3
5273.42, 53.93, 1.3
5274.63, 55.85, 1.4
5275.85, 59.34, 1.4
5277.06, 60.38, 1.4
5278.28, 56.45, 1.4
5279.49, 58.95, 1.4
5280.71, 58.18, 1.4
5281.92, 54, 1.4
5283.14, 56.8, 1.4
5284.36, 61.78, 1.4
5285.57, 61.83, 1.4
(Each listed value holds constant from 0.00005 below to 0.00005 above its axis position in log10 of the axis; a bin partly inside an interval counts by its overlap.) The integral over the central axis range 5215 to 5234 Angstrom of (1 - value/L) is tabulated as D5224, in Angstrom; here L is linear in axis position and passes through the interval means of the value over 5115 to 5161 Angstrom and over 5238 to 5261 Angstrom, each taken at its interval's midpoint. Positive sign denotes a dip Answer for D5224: 0.6 Angstrom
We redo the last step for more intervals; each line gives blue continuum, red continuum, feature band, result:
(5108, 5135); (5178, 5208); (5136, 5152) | 0.0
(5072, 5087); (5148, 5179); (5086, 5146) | -3.2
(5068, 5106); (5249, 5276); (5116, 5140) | -0.1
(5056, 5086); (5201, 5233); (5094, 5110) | 0.1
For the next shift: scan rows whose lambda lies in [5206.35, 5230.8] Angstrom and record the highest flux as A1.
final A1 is 62.51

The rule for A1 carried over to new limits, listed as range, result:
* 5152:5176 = 60.77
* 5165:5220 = 61.81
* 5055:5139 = 63.52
